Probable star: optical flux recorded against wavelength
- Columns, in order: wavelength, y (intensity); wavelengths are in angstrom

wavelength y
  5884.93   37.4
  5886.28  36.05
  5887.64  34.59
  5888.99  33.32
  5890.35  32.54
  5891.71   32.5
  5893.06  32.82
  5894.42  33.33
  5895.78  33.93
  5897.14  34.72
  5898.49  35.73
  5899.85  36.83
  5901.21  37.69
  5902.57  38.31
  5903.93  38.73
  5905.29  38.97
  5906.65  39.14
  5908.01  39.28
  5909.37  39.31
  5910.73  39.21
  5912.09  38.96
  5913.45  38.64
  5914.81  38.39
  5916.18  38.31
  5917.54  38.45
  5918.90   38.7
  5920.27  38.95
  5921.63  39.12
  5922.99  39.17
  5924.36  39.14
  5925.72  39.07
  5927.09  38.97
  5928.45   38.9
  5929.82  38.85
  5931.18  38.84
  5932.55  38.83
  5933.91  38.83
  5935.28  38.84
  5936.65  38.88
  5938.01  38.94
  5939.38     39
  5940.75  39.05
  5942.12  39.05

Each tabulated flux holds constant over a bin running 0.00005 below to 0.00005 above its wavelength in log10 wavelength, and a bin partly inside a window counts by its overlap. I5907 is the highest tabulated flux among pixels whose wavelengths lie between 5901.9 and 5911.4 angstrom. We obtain 39.31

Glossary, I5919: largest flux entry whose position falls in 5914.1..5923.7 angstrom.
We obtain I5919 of 39.17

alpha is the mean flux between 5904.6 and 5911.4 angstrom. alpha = 39.2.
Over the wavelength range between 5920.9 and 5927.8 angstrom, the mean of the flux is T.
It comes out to 39.1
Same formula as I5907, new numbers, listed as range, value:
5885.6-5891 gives 36.05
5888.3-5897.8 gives 34.72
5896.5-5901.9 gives 37.69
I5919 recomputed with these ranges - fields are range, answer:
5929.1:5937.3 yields 38.88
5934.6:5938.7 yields 38.94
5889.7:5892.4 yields 32.54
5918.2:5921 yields 38.95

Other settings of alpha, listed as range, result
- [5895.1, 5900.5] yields 35.3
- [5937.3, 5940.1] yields 39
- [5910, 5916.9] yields 38.7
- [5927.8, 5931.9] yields 38.8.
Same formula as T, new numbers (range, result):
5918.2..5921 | 38.8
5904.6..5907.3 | 39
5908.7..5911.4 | 39.3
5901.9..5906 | 38.7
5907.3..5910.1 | 39.3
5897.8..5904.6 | 37.5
